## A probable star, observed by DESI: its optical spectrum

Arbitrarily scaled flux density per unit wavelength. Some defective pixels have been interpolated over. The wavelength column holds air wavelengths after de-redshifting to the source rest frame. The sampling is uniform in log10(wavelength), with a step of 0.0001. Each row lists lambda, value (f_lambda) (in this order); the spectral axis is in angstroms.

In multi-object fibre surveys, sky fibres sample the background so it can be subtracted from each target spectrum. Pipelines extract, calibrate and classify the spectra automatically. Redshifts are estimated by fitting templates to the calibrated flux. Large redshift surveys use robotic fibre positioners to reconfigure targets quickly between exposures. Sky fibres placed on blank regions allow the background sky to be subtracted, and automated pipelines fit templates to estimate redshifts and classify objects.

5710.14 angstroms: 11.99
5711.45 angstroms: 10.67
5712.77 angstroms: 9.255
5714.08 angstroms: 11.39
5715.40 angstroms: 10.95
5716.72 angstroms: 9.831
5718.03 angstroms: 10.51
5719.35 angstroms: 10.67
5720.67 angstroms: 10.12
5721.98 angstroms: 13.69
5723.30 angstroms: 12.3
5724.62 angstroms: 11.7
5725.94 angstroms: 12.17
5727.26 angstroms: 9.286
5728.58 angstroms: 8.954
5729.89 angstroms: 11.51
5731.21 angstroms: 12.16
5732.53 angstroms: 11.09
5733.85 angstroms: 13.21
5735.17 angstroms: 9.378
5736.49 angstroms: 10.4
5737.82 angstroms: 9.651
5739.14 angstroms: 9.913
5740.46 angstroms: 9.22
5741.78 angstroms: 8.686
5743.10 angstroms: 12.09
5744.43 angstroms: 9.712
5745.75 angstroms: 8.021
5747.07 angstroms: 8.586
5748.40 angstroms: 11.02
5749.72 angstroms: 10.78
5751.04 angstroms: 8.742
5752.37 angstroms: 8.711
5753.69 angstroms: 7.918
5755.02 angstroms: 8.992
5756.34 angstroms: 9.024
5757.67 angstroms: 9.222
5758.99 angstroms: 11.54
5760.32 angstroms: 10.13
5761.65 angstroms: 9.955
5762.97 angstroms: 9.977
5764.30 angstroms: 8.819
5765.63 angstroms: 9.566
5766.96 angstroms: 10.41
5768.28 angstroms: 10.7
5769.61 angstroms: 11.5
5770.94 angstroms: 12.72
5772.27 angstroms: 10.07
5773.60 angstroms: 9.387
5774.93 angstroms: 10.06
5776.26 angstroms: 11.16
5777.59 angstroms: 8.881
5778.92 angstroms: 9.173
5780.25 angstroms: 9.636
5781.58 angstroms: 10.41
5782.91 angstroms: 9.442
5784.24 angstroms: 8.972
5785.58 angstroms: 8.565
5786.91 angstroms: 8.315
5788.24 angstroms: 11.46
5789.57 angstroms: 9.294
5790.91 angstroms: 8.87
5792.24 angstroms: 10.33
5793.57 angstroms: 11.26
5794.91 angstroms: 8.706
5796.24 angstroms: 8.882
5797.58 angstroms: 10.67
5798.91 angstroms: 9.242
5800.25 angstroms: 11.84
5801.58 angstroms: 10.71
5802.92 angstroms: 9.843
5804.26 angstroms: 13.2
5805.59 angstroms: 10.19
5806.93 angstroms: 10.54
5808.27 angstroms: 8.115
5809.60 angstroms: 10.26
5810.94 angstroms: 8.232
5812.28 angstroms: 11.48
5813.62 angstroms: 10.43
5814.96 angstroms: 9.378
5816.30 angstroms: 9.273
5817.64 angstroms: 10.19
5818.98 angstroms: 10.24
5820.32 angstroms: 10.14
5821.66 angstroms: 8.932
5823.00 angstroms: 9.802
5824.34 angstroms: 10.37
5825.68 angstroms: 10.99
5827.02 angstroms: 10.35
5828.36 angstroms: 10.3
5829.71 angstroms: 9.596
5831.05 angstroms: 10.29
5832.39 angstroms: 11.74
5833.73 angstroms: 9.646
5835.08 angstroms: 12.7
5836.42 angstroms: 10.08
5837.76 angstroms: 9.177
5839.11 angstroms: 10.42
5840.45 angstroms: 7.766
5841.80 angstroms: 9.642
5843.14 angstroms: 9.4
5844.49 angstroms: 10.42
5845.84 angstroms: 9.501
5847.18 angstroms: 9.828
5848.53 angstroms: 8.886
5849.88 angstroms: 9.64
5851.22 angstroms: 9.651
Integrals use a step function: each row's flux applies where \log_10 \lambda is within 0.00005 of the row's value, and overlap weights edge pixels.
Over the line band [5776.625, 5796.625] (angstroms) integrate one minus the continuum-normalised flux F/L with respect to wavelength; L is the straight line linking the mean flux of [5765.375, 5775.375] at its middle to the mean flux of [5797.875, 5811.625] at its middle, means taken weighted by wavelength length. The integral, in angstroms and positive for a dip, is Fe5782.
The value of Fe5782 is 1.8 angstroms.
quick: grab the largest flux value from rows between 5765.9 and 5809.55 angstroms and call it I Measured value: 13.2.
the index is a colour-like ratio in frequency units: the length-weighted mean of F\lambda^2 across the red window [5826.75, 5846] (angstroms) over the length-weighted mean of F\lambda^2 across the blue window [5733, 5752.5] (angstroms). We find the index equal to 1.0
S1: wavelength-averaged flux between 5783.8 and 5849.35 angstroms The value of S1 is 9.97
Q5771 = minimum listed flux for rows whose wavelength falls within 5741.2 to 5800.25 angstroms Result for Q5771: 7.918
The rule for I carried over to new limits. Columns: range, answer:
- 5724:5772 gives 13.21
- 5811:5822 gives 11.48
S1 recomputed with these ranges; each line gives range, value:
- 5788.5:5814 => 10.1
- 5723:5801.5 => 10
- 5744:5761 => 9.41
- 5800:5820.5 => 10.2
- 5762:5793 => 9.91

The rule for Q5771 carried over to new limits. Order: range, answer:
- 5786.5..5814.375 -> 8.115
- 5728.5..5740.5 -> 8.954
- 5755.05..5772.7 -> 8.819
